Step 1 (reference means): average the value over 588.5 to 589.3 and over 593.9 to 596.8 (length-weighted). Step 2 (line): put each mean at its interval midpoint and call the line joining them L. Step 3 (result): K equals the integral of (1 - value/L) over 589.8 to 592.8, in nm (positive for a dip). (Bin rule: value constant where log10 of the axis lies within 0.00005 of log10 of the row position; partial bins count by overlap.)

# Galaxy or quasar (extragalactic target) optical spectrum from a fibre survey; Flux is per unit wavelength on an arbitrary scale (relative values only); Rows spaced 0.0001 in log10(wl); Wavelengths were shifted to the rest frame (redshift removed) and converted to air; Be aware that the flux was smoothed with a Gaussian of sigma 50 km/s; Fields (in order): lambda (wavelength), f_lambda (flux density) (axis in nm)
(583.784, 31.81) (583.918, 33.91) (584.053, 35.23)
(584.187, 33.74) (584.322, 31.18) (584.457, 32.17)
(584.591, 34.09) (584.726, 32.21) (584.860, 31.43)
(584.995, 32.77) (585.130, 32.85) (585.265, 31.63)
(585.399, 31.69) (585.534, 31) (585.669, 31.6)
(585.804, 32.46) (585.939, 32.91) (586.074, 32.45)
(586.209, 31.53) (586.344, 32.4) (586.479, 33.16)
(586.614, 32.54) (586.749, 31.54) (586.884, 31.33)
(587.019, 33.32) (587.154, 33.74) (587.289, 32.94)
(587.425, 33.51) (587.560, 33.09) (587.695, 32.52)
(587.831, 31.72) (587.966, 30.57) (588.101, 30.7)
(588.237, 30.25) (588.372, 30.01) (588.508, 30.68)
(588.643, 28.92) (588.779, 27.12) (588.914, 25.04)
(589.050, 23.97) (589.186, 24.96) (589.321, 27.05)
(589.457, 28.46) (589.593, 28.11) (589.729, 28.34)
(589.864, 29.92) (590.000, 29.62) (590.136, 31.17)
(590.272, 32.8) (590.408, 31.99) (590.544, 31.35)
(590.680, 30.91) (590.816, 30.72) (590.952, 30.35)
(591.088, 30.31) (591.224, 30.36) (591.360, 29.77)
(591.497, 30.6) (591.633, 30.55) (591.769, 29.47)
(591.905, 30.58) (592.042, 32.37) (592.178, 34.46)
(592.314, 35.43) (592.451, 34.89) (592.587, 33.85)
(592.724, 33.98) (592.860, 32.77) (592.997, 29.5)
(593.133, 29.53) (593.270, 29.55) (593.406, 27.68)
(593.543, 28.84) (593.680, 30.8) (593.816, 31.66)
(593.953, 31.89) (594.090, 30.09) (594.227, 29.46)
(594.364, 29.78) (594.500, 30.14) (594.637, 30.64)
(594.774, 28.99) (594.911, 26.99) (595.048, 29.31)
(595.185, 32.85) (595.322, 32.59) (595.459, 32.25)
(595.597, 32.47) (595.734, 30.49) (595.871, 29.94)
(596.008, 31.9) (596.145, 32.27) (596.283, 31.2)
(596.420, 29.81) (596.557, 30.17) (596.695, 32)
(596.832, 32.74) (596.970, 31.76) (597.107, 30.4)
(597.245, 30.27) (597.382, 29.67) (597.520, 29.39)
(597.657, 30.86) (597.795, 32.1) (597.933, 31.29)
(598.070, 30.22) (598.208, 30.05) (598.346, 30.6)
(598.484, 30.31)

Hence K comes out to -0.38 nm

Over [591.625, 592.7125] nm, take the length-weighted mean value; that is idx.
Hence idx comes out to 32.9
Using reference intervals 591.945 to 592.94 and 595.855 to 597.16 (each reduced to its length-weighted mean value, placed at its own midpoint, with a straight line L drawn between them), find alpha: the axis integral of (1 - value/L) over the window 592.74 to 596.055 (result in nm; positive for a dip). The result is 0.21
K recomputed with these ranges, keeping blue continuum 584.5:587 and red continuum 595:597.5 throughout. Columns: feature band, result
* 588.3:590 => 0.22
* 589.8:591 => 0.03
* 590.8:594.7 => 0.06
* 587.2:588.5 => 0.01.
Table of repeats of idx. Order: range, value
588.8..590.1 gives 27.4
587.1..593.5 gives 30.5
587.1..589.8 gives 29.6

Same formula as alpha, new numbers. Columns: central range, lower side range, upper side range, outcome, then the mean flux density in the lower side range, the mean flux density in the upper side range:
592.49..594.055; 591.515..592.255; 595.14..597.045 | 0.028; 31.5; 31.6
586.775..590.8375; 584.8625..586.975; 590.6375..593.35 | 0.211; 32.1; 31.5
